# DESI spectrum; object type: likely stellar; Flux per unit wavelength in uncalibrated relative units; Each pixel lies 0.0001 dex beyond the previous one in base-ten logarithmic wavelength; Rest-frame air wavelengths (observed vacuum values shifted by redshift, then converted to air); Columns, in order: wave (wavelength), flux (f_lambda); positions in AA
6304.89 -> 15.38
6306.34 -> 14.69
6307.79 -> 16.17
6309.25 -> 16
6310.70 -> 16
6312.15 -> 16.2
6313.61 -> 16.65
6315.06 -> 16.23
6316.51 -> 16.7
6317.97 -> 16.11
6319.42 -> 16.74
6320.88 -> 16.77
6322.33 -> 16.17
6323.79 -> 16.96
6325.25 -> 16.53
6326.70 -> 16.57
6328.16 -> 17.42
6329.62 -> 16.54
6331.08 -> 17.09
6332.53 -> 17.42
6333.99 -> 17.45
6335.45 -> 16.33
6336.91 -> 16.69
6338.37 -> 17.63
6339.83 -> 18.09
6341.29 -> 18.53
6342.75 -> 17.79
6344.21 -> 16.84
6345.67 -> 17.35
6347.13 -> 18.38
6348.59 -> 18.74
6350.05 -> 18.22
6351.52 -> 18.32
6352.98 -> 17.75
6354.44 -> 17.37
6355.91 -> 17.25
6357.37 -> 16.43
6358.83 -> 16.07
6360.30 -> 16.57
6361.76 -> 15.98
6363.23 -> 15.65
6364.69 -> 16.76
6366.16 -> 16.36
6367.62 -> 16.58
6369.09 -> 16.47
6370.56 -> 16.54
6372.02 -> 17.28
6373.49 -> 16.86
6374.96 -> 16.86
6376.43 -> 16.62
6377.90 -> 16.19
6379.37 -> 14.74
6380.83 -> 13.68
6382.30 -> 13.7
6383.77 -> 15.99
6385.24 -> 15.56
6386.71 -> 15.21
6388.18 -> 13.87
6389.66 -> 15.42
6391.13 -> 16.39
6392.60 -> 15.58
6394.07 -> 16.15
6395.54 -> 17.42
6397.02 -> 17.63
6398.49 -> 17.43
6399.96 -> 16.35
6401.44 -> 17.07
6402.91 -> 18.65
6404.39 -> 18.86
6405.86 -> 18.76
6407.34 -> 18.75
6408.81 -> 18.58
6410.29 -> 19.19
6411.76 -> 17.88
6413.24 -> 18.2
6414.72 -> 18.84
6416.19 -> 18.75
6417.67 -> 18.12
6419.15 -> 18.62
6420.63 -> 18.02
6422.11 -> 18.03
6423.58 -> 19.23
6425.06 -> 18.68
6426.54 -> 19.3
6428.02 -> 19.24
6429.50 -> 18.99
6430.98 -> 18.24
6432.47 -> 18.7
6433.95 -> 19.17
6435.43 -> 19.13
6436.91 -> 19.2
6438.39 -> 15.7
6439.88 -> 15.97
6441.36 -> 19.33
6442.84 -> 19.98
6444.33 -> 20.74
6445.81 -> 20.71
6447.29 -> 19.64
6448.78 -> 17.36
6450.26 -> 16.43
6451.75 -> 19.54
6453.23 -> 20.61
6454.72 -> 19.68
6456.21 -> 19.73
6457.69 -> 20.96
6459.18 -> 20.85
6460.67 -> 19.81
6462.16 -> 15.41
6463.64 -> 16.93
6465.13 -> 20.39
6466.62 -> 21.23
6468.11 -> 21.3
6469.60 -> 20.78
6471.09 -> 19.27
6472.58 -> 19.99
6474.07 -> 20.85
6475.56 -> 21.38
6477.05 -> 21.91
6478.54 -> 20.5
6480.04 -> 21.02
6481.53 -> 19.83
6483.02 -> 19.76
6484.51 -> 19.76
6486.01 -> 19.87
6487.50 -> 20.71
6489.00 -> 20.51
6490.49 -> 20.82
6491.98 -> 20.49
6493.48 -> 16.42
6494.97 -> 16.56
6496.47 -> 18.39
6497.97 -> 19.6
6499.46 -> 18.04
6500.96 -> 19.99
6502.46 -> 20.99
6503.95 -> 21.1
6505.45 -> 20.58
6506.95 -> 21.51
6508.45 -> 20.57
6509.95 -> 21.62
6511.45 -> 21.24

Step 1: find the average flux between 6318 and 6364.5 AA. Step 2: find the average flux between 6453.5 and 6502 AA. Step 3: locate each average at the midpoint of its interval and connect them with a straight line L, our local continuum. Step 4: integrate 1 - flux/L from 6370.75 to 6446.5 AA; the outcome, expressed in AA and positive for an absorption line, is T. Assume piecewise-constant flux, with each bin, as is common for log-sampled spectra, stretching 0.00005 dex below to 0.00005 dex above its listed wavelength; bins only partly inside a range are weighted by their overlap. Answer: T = 3.6 AA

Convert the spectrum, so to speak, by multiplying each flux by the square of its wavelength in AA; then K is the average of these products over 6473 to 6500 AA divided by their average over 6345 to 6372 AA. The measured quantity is 1.21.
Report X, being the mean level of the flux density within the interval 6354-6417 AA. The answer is 16.8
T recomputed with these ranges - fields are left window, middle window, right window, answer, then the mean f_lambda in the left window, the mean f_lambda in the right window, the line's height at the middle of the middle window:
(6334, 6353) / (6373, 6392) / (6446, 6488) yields 3.0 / 17.7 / 19.8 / 18.4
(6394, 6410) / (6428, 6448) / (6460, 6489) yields 0.1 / 17.9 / 20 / 19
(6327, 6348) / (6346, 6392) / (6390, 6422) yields 3.2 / 17.4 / 17.8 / 17.6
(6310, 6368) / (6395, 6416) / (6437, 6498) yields 0.2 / 17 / 19.5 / 18.3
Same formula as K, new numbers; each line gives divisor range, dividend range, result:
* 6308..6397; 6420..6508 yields 1.22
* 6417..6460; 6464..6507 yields 1.07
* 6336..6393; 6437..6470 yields 1.19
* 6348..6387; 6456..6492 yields 1.27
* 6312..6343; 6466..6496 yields 1.25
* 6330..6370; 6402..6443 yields 1.10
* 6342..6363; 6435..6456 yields 1.12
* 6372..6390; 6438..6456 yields 1.25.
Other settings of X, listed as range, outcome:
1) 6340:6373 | 17.2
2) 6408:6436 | 18.7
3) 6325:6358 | 17.4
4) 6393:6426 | 18.1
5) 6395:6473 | 18.8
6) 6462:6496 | 19.9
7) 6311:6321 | 16.4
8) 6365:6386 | 16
